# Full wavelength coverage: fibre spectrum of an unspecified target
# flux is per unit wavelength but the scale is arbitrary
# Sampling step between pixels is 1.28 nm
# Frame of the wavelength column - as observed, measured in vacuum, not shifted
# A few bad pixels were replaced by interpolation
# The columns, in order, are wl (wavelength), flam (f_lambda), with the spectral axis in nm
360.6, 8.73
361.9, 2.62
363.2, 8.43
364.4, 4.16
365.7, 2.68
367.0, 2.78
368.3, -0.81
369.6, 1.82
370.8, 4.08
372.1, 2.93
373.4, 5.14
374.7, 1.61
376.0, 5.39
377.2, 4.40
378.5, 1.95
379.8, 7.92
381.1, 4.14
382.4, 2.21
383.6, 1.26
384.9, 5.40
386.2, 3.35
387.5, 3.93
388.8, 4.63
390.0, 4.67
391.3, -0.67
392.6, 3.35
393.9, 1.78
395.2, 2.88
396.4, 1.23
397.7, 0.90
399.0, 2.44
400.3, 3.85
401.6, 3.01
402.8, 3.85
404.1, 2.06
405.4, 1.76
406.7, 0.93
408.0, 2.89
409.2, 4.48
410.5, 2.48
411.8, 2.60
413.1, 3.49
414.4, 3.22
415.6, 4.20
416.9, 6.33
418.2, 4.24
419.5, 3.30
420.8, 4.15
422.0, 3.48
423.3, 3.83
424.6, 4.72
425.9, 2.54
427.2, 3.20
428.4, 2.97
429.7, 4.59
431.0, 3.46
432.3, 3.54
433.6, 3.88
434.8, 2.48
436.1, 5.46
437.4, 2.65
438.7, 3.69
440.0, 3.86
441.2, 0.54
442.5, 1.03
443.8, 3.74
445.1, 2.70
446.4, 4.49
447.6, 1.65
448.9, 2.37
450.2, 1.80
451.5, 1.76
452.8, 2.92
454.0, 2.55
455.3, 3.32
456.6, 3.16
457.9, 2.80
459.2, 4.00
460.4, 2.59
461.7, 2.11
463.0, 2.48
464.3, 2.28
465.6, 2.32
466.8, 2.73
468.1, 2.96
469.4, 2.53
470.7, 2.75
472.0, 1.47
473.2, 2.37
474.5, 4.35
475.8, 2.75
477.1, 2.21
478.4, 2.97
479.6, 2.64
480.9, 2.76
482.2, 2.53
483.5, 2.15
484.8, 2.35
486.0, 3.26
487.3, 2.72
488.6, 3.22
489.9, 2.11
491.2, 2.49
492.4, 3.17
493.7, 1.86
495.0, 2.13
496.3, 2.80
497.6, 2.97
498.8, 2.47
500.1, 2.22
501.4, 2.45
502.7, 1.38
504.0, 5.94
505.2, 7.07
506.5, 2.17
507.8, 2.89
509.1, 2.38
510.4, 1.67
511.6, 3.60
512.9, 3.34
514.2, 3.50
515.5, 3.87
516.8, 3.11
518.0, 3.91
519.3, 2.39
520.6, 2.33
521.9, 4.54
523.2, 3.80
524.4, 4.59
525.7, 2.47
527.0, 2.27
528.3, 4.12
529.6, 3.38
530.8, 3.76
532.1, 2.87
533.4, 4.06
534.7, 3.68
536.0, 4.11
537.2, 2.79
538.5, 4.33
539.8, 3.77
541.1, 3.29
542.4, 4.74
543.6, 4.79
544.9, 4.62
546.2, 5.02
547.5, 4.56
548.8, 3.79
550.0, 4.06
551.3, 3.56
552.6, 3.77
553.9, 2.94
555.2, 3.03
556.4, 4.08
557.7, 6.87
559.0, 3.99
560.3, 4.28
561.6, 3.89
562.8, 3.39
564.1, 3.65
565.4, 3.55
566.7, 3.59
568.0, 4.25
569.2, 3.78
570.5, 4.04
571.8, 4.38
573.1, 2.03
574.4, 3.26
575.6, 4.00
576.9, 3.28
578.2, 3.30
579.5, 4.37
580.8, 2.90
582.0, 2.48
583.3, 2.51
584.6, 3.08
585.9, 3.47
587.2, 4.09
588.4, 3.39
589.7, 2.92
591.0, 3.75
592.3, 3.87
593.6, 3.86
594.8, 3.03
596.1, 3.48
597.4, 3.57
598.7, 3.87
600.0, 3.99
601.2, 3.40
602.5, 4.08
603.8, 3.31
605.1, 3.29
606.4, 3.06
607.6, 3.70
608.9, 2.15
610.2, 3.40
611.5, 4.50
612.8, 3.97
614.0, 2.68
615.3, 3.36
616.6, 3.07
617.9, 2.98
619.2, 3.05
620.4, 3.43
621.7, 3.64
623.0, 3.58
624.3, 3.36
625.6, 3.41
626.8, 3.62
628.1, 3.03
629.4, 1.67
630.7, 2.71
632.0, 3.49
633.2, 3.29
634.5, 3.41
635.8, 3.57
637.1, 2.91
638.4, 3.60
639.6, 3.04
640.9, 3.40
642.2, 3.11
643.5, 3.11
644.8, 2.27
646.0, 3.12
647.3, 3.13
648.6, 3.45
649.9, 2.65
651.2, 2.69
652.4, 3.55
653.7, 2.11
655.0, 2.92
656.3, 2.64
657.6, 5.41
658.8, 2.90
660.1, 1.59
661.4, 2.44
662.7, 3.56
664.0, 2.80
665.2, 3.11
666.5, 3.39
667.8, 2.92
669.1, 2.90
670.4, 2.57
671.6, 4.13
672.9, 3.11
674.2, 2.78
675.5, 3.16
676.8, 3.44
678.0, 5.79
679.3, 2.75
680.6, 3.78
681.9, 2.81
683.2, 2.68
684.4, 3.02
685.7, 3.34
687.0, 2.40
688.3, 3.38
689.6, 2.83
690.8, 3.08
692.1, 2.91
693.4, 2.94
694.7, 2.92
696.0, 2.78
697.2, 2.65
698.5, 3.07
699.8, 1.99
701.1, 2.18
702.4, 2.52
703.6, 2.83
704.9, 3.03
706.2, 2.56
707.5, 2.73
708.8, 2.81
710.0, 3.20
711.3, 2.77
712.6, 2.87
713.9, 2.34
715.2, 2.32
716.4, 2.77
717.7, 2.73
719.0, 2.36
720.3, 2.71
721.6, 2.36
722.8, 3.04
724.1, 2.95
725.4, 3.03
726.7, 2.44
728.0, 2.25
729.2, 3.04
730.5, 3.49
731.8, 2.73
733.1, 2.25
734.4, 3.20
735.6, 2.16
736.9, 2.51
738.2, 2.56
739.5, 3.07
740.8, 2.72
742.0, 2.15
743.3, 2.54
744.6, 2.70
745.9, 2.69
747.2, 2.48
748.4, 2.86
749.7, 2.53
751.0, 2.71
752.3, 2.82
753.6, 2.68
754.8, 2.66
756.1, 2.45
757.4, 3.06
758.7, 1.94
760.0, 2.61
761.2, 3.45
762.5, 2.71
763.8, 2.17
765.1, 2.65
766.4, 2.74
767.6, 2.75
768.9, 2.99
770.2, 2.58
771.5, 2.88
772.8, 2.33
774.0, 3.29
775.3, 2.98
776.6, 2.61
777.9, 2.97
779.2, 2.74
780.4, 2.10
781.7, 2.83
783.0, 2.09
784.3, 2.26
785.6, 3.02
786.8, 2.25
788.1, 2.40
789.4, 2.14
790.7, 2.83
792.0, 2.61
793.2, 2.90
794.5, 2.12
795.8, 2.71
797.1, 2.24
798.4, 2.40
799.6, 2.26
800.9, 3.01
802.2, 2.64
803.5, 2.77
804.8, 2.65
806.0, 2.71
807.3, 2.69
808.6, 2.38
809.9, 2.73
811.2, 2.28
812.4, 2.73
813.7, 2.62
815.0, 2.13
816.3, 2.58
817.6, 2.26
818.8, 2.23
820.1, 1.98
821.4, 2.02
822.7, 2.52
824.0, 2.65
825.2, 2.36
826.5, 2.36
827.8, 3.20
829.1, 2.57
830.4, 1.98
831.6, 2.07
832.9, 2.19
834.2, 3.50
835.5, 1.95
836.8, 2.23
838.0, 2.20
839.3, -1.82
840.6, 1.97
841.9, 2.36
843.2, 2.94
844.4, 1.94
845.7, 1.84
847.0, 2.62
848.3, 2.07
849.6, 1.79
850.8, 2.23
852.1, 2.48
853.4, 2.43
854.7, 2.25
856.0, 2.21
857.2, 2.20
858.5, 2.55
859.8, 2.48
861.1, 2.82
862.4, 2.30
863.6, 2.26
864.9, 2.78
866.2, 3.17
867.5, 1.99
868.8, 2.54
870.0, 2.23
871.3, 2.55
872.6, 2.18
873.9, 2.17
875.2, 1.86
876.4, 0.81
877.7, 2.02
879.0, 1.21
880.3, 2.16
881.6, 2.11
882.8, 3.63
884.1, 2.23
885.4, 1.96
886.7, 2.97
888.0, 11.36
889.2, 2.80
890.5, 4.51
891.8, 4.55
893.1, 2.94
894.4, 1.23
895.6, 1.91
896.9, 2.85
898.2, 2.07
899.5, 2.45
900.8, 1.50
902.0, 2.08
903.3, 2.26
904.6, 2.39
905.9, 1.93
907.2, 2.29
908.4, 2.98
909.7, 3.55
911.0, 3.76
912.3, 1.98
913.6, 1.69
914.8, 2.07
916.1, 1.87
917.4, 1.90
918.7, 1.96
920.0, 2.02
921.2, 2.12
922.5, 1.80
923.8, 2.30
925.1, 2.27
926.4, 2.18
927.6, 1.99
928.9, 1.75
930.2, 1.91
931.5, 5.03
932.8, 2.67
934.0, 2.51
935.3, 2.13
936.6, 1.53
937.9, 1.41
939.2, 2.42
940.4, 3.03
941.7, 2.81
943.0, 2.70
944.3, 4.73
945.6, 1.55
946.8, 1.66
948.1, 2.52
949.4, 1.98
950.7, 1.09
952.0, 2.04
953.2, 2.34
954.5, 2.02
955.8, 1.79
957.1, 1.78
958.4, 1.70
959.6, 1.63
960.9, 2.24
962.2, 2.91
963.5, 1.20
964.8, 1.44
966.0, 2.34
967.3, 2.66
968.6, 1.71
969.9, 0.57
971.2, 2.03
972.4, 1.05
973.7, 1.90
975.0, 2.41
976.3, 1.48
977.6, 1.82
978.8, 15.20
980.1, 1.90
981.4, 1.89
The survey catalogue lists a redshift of 0.35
